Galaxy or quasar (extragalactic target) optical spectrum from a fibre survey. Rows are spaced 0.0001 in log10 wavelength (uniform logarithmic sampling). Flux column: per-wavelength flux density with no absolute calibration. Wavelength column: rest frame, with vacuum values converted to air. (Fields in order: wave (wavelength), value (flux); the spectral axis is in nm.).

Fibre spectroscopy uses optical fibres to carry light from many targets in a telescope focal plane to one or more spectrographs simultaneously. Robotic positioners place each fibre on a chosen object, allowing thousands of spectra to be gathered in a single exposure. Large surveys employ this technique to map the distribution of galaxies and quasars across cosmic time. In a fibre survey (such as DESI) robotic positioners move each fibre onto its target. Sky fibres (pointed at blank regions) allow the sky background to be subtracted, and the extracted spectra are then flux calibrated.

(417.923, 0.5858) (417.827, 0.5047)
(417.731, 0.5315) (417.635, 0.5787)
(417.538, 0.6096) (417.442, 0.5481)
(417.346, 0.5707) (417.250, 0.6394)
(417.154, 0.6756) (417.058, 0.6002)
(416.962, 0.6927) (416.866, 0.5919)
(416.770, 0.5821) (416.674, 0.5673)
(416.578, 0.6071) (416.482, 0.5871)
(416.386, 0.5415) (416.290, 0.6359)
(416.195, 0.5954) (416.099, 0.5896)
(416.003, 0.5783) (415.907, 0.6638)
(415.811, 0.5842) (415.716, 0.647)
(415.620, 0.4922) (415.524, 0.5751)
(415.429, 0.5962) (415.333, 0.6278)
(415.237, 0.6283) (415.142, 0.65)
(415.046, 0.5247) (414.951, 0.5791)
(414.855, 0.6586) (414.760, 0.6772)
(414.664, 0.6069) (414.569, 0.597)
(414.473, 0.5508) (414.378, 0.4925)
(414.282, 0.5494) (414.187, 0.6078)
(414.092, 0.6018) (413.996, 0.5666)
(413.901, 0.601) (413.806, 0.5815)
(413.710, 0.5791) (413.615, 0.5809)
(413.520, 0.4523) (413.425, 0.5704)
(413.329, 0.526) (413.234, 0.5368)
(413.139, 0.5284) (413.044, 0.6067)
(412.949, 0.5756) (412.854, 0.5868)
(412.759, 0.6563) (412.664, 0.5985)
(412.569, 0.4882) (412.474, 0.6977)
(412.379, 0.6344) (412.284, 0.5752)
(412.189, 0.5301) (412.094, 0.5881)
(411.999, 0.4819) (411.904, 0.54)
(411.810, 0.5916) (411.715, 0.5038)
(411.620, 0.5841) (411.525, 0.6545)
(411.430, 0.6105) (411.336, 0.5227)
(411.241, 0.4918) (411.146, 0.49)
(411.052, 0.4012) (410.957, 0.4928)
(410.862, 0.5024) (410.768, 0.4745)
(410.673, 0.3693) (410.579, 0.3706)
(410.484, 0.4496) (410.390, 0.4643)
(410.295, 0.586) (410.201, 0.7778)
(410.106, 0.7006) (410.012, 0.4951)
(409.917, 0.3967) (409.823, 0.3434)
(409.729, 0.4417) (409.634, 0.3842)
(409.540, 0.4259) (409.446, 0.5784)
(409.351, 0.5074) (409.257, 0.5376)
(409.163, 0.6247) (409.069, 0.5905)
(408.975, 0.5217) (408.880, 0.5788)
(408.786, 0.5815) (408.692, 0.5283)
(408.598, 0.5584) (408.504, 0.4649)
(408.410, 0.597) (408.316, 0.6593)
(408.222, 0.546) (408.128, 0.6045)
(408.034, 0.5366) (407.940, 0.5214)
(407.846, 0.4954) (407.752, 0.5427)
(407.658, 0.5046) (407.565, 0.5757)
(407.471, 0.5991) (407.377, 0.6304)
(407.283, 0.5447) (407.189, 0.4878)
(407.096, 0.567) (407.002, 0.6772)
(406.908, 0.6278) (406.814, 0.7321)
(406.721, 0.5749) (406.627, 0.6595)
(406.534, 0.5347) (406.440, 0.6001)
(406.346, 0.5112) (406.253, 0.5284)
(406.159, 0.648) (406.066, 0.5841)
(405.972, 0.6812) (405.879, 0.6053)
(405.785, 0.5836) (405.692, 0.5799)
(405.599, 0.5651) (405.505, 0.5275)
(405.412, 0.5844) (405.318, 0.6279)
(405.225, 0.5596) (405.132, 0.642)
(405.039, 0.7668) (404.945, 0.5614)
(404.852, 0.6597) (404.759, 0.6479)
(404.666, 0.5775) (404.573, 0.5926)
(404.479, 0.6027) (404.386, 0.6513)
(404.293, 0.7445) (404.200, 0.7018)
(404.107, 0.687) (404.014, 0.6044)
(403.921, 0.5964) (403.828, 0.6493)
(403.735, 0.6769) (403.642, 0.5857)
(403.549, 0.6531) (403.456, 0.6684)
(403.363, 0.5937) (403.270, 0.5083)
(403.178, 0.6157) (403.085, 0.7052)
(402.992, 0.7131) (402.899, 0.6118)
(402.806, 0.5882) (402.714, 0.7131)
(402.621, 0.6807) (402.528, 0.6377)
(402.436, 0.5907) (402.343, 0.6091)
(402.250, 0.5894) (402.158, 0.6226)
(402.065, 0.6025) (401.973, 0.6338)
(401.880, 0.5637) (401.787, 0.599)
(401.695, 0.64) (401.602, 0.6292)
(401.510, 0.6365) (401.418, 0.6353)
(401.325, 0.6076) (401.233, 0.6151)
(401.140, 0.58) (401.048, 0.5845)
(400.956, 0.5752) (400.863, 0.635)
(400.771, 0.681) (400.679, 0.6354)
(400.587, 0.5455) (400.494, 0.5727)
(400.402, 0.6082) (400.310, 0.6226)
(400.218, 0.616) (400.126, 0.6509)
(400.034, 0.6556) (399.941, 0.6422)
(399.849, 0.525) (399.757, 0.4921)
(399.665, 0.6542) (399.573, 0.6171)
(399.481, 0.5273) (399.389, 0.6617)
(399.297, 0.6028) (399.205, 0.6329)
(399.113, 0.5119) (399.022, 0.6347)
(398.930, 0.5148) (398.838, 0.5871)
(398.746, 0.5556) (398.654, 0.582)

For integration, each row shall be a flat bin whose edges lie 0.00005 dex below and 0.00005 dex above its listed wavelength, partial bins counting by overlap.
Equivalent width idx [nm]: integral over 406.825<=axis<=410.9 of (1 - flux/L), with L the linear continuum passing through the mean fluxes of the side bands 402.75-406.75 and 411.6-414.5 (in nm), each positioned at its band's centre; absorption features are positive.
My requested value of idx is 0.39 nm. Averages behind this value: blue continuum 0.618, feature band 0.536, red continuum 0.567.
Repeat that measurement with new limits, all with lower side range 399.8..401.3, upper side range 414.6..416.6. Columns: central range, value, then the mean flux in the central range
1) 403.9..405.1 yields -0.08 nm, 0.647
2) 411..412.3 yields 0.14 nm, 0.539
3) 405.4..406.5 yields 0.04 nm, 0.582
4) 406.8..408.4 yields 0.08 nm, 0.577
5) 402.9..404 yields -0.04 nm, 0.631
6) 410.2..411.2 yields 0.21 nm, 0.476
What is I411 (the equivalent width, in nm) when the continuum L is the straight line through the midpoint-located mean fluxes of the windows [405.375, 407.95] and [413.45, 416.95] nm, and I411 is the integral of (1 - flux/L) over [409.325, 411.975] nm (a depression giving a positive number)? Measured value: 0.36 nm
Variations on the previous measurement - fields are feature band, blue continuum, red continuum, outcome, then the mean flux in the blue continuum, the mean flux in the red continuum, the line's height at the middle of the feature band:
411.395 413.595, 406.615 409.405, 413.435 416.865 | 0.04 nm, 0.571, 0.587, 0.581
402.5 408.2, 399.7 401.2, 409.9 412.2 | -0.44 nm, 0.602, 0.524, 0.566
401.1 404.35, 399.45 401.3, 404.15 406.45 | -0.13 nm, 0.602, 0.614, 0.608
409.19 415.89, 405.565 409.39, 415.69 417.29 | 0.50 nm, 0.576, 0.61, 0.595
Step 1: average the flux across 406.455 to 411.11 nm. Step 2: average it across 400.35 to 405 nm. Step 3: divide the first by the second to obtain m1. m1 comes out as 0.86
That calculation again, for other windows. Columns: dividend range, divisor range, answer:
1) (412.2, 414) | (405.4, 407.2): 0.97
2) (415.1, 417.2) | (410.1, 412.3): 1.15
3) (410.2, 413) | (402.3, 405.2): 0.84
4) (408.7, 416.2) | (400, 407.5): 0.90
